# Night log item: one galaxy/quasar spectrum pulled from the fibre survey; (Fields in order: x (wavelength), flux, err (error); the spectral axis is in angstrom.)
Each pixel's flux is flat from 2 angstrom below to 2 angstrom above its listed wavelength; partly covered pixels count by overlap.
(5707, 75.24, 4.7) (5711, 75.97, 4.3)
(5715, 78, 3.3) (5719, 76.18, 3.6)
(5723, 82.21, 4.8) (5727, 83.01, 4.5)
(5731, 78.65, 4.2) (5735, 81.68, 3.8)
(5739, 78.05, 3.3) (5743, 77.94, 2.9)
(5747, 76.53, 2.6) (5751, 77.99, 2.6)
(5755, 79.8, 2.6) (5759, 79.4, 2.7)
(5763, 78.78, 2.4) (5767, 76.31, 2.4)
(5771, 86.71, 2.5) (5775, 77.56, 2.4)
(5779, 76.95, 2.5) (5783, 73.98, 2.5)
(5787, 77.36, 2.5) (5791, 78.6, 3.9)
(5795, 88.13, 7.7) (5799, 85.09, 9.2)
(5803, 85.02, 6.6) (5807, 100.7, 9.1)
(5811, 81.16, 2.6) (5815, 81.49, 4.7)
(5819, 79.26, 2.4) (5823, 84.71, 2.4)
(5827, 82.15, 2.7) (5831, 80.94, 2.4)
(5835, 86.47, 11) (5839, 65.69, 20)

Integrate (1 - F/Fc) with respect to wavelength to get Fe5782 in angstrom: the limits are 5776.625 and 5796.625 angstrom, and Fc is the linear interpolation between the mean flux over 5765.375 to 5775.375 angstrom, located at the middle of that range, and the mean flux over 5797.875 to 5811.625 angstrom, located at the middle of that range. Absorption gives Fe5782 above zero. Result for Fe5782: 1.38 angstrom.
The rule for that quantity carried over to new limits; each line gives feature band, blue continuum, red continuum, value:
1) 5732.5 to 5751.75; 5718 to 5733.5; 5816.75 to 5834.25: 0.5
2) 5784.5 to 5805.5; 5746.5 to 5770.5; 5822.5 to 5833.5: -0.6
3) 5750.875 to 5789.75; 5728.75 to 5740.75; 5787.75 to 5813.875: 2.1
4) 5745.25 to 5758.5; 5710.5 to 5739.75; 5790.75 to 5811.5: 0.6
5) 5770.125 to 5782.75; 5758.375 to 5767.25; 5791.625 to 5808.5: 0.5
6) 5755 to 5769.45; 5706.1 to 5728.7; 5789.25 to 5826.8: 0.5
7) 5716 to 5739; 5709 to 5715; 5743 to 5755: -0.9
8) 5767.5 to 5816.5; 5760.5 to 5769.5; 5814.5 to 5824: -1.6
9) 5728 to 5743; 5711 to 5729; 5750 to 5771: 0.0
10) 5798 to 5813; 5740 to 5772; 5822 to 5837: -1.1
